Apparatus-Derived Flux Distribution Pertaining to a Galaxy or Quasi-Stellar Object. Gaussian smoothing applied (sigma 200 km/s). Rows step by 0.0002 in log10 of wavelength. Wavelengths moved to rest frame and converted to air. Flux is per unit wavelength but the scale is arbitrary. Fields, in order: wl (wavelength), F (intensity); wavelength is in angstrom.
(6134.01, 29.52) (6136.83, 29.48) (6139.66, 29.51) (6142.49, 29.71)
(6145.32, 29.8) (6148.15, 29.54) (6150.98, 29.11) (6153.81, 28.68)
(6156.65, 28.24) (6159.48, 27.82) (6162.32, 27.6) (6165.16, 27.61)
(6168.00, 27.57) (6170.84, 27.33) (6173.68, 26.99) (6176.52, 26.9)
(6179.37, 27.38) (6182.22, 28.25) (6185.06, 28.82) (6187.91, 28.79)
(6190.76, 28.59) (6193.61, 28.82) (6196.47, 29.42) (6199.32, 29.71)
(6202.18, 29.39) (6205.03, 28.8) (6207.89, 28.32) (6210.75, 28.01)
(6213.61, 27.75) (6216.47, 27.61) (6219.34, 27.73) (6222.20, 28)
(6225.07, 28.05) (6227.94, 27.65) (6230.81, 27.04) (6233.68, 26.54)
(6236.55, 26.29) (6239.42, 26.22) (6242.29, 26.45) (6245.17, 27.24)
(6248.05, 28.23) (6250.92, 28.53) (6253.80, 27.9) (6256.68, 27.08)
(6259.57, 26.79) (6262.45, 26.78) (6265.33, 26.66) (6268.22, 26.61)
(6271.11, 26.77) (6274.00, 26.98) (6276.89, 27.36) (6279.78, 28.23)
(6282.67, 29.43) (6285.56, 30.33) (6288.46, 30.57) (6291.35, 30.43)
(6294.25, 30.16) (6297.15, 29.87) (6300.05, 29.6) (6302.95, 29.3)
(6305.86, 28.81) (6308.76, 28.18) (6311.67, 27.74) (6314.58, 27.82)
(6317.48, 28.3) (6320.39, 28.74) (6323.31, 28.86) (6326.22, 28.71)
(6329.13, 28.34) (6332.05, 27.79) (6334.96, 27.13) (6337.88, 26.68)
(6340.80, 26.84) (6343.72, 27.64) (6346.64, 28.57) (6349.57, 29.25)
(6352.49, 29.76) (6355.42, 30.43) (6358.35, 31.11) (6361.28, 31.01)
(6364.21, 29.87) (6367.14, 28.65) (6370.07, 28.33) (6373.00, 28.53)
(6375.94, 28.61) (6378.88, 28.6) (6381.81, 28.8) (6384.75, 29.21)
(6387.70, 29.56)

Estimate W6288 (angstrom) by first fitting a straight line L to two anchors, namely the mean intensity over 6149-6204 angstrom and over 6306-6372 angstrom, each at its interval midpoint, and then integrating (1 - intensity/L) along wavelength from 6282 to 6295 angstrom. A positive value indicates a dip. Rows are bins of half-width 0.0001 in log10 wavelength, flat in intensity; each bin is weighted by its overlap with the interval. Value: -0.8 angstrom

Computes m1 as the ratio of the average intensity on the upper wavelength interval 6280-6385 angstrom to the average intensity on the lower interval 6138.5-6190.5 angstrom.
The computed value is 1.02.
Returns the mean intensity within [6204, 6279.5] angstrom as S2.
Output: 27.4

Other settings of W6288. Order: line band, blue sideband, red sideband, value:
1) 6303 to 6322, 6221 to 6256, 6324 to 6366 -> 0.0 angstrom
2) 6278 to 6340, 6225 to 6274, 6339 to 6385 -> -1.5 angstrom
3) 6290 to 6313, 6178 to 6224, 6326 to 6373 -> -0.5 angstrom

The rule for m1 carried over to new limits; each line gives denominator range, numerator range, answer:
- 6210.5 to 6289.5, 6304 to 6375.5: 1.04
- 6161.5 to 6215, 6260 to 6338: 1.01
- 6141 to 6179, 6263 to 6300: 1.01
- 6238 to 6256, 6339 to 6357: 1.05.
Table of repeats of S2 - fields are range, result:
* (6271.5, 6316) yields 28.9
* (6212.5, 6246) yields 27.2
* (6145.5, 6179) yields 28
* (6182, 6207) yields 29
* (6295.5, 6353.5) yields 28.4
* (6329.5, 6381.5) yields 28.7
